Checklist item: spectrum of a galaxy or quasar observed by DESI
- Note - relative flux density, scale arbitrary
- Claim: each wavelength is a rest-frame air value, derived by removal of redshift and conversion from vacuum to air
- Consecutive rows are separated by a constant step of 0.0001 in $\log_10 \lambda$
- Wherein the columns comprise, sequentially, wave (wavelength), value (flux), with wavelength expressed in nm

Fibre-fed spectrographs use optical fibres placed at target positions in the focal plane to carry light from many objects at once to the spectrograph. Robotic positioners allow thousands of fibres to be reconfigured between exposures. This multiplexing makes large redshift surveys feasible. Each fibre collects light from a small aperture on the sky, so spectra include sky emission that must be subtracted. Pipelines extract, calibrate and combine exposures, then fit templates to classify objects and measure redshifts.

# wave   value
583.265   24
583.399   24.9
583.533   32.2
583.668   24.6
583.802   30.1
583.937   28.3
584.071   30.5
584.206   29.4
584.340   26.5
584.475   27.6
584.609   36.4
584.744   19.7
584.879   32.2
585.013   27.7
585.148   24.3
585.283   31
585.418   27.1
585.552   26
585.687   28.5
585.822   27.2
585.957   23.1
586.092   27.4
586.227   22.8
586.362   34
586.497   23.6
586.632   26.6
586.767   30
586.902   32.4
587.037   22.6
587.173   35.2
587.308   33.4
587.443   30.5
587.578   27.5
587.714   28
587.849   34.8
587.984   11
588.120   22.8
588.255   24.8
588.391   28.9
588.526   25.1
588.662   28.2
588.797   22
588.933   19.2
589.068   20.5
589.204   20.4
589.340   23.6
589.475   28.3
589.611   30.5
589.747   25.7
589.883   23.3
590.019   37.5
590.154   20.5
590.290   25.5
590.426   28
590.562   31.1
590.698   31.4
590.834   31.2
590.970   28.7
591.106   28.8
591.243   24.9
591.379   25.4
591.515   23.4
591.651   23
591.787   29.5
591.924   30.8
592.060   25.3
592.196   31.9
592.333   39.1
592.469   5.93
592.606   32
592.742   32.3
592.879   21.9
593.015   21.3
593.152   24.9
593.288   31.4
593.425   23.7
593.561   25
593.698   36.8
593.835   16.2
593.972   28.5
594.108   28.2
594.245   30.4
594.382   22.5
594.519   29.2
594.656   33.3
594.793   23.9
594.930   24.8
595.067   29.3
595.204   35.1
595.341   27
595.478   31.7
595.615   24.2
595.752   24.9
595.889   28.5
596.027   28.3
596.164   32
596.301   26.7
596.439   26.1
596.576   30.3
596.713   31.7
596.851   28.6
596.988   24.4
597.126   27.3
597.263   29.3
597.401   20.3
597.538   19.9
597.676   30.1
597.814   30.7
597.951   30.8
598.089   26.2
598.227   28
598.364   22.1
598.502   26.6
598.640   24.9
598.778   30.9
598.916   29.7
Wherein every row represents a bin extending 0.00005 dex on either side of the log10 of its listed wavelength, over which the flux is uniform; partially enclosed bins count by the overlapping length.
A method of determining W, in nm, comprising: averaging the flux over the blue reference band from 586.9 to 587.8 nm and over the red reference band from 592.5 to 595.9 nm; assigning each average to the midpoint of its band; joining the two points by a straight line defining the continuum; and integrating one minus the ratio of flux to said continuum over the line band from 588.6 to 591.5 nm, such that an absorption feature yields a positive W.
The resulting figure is 0.25 nm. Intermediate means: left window 29.9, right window 27.2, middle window 26.4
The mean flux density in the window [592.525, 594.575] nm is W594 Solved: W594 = 26.8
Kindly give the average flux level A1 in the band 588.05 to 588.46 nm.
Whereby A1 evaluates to 25.4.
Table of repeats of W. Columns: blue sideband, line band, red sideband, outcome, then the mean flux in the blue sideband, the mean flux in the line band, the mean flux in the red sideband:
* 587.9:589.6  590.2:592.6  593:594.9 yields -0.21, 23.3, 27.3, 26.9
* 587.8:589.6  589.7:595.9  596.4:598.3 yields -0.43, 23.9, 27.3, 27.4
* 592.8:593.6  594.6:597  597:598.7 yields -0.26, 24.8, 28.4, 26.3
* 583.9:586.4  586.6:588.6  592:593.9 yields -0.02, 27.8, 27.6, 26.3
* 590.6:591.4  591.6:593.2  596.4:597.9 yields 0.10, 28.7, 26.5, 27.2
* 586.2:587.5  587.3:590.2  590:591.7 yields 0.28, 29.3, 25.6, 27.4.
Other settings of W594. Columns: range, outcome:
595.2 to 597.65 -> 27.4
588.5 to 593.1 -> 26.4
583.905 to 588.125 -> 27.8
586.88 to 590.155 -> 26.3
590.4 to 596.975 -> 27.7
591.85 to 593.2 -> 26.6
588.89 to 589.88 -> 24.1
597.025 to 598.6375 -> 26.4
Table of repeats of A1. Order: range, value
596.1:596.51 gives 28.2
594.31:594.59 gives 25.9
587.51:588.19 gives 24.8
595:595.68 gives 29.5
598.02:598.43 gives 25.5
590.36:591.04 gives 30.1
